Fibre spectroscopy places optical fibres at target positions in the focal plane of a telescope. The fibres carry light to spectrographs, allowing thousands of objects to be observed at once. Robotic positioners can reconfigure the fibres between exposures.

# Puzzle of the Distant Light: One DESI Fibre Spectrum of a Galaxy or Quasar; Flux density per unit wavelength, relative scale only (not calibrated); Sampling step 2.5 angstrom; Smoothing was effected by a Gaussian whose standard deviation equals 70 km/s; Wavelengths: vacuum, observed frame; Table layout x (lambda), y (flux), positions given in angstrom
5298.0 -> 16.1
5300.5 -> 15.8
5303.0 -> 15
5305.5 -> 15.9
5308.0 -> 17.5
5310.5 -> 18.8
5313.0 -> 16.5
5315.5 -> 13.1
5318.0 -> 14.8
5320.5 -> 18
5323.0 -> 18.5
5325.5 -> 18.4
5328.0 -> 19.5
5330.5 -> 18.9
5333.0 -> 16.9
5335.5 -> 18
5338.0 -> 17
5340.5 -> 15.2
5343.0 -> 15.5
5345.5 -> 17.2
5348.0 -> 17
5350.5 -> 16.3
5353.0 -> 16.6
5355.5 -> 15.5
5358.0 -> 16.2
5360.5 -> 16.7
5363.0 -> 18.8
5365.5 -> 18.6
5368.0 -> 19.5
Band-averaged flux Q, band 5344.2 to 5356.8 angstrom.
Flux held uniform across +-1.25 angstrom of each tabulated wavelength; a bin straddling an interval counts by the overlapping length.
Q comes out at 16.5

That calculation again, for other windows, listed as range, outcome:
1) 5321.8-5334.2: 18.4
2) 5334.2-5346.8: 16.6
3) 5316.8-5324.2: 17.1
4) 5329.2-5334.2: 17.9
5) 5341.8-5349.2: 16.6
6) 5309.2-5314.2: 17.7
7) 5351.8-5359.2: 16.1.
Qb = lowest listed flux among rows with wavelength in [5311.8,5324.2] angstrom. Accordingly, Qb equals 13.1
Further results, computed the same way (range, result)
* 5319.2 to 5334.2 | 16.9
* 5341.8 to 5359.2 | 15.5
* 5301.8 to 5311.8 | 15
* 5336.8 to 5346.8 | 15.2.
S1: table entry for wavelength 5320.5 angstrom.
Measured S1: 18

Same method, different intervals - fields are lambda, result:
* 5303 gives 15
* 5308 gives 17.5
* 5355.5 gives 15.5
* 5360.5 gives 16.7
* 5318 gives 14.8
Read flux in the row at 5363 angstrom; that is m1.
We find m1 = 18.8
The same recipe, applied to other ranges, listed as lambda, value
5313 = 16.5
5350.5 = 16.3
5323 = 18.5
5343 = 15.5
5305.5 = 15.9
